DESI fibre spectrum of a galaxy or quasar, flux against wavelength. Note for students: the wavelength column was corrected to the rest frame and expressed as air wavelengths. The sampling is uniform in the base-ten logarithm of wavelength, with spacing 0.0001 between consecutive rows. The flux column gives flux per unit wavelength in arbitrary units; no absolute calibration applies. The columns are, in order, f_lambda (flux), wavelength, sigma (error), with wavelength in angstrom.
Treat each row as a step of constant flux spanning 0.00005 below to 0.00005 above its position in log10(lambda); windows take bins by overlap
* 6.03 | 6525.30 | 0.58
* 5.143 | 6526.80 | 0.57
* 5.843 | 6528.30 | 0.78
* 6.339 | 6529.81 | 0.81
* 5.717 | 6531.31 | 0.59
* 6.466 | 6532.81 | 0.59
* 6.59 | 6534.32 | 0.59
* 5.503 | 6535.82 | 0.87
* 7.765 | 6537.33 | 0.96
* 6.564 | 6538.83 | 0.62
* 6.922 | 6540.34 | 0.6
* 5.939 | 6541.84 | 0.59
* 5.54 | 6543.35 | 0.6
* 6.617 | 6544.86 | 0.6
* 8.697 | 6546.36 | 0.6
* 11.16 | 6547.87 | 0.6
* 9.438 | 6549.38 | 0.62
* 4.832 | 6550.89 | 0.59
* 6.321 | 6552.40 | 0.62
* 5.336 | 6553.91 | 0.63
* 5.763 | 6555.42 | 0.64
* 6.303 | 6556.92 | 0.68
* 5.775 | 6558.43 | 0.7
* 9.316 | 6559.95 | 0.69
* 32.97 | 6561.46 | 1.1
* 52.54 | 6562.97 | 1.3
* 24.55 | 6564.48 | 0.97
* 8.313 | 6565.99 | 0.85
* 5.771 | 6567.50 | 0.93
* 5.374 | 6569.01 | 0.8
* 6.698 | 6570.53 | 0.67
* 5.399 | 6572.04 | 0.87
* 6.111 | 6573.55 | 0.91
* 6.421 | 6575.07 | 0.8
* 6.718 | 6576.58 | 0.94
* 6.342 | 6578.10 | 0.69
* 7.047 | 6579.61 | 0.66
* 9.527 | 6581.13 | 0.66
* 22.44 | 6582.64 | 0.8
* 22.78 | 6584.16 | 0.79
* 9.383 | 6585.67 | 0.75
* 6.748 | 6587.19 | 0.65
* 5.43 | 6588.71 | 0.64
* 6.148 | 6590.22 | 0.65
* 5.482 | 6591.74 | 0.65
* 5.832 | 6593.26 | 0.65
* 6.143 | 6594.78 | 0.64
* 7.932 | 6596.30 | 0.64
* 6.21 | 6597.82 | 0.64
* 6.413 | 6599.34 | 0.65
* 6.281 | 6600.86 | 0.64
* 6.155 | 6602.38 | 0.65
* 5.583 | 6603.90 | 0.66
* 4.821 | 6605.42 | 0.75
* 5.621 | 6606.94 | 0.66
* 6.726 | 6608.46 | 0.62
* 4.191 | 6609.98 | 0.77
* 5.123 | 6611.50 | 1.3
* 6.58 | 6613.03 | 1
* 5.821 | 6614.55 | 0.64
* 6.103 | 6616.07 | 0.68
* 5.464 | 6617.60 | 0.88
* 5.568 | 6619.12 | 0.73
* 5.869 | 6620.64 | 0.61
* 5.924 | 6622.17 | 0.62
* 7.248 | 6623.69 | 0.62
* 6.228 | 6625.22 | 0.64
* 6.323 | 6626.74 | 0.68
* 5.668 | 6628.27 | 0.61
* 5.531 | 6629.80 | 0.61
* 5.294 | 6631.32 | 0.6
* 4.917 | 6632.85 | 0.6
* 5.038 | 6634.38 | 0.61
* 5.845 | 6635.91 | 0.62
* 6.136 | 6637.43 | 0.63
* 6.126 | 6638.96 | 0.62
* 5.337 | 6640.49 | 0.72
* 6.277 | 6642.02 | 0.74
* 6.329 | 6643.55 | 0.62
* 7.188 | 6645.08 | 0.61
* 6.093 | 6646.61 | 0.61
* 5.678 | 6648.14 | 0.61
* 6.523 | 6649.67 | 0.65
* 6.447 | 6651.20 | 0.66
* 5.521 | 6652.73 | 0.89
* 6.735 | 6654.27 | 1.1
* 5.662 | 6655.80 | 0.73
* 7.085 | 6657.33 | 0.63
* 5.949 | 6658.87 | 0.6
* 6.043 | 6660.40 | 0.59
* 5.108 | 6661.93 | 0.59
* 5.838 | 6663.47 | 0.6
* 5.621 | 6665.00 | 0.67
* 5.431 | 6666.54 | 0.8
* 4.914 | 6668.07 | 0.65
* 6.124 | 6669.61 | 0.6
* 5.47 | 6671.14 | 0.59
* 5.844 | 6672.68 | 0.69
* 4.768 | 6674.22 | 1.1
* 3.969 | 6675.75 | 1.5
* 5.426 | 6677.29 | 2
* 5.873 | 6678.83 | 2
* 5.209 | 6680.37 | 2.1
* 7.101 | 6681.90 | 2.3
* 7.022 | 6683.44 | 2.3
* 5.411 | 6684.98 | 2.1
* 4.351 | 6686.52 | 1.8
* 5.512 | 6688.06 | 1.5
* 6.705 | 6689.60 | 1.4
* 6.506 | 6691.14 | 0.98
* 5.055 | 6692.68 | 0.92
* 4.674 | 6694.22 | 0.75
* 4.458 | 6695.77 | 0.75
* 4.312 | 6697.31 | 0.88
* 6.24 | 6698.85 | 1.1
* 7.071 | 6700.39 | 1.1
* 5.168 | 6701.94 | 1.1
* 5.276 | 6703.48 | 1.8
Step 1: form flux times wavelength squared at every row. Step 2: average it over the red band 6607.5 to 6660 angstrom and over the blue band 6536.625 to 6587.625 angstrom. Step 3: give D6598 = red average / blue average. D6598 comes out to 0.58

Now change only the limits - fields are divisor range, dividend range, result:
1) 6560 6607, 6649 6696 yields 0.56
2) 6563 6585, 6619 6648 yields 0.52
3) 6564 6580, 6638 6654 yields 0.81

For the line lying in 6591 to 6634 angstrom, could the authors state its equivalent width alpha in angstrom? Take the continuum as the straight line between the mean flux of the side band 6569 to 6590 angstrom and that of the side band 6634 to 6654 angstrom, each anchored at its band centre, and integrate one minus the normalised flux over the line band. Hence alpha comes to 9.3 angstrom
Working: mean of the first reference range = 9.09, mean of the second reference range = 6.08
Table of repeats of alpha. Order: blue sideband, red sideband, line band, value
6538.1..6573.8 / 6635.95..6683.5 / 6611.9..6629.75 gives 3.7 angstrom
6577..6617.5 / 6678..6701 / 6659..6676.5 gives 2.1 angstrom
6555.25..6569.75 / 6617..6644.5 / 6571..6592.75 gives 6.9 angstrom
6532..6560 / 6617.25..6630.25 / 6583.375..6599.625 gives -4.5 angstrom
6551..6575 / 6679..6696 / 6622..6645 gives 6.9 angstrom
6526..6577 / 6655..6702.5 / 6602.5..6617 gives 3.7 angstrom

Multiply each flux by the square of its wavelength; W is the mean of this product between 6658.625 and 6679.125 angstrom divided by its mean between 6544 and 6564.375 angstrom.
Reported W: 0.43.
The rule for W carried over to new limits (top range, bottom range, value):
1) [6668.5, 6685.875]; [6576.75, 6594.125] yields 0.60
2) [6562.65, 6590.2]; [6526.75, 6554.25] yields 1.69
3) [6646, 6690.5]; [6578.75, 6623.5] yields 0.80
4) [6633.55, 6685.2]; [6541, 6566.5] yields 0.49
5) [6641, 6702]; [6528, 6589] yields 0.61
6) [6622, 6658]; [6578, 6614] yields 0.80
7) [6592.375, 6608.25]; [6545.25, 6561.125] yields 0.78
